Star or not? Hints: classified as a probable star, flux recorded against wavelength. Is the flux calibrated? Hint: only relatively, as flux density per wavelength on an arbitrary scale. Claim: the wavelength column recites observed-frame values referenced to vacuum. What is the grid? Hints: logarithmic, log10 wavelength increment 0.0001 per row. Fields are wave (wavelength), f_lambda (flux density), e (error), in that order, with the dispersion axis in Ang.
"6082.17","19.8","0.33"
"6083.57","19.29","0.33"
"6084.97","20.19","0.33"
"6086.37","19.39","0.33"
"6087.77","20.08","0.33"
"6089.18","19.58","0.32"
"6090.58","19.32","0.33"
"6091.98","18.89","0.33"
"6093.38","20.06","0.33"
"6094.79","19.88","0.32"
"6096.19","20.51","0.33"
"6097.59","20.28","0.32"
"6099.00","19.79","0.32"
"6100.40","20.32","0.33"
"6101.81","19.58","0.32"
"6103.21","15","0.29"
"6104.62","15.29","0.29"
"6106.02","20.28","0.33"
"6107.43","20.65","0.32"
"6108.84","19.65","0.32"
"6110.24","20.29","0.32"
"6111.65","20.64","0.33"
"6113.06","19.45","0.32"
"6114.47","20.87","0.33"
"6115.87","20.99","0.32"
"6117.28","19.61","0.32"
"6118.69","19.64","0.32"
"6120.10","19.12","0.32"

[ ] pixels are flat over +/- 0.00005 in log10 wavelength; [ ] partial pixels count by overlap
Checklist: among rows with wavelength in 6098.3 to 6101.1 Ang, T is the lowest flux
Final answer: 19.79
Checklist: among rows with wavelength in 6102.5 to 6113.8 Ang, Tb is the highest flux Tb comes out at 20.65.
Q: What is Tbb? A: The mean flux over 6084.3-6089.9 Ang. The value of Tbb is 19.8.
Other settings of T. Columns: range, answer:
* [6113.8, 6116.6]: 20.87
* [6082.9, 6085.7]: 19.29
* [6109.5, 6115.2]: 19.45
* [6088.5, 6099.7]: 18.89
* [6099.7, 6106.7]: 15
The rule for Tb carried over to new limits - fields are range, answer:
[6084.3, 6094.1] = 20.19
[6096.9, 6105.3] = 20.32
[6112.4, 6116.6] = 20.99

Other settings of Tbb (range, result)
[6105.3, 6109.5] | 20.2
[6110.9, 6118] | 20.3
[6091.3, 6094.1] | 19.5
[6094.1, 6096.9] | 20.3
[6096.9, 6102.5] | 20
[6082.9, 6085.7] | 19.8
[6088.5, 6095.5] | 19.6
